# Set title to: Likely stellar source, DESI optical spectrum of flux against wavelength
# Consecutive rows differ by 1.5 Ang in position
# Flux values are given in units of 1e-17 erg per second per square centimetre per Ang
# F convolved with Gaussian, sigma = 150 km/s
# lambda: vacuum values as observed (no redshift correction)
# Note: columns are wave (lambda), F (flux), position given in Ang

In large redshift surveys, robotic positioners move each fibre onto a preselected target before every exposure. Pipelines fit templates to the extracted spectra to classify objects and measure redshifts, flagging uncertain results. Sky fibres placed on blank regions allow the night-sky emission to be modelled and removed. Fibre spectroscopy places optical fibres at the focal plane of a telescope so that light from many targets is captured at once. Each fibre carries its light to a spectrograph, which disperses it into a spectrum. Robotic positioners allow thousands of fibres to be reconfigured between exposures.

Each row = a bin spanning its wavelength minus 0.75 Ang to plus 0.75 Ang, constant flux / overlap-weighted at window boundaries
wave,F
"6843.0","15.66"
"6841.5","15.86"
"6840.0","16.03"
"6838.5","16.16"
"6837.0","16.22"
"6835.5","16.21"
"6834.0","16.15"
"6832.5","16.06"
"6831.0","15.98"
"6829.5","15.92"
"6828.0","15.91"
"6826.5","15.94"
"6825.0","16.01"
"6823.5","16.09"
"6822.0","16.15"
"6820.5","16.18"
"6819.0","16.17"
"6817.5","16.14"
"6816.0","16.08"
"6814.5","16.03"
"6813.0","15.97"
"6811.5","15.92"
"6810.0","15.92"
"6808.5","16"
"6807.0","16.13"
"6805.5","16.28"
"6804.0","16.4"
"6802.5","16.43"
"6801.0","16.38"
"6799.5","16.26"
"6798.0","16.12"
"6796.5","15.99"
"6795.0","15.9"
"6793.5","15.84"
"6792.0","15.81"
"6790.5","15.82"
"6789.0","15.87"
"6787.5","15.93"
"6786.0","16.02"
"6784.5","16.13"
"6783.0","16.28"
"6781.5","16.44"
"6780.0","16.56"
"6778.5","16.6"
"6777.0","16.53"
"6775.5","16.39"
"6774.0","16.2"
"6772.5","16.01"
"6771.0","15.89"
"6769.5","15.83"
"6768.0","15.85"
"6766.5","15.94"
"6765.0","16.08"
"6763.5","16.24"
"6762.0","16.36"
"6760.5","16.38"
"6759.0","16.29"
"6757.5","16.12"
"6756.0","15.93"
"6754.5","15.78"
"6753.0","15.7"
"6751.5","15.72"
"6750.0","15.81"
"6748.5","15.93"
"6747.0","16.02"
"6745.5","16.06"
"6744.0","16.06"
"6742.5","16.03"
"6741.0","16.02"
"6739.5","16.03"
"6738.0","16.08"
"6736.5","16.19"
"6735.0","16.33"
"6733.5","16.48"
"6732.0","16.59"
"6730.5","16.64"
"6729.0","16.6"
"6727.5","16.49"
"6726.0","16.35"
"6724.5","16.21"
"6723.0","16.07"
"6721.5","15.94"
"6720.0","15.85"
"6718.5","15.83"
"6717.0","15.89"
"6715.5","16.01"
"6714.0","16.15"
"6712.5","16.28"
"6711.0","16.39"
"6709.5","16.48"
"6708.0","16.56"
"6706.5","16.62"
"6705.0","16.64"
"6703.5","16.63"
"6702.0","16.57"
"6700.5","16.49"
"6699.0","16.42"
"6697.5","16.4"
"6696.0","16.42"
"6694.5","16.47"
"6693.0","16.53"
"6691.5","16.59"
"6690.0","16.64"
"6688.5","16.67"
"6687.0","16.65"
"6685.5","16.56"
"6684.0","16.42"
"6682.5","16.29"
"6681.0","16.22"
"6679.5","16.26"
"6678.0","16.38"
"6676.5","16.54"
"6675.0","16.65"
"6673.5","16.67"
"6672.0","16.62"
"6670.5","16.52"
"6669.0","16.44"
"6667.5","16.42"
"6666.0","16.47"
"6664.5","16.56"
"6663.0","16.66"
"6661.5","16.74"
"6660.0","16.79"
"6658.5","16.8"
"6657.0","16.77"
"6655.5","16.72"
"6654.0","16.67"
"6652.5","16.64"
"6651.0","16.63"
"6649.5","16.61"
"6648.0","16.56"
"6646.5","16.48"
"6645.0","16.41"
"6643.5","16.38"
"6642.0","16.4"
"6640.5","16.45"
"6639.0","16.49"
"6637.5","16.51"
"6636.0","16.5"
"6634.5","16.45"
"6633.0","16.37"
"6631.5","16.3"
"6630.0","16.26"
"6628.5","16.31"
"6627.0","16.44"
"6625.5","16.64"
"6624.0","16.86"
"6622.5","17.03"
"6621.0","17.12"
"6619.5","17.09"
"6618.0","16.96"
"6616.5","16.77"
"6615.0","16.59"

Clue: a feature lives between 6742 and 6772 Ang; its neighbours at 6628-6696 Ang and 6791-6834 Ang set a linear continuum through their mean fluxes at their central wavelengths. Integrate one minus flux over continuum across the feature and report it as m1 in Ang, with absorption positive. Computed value 0.4 Ang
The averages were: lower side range 16.5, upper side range 16.1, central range 16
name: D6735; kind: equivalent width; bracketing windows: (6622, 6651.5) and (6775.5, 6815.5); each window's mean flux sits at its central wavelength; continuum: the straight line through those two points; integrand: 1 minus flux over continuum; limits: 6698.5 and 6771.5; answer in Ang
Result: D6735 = 0.4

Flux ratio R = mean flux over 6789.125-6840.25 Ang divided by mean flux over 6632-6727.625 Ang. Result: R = 0.98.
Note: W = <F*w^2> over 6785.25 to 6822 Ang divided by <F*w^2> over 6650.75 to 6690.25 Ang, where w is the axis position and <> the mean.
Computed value 1.01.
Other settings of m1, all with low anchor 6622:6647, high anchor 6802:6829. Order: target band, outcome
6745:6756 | 0.3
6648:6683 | -0.3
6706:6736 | 0.0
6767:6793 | 0.1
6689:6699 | -0.1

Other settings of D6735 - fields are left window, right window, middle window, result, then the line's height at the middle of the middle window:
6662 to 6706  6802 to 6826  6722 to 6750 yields 0.2 Ang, 16.4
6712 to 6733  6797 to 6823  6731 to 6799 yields 0.4 Ang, 16.2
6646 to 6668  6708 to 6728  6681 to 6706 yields -0.3 Ang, 16.4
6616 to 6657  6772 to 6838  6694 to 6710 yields -0.1 Ang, 16.4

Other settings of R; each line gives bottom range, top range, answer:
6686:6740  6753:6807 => 0.99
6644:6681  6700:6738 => 0.98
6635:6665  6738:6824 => 0.97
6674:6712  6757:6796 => 0.98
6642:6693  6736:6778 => 0.97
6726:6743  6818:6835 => 0.98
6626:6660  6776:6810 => 0.98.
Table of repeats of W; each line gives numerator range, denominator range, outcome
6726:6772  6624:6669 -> 1.01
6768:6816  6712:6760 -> 1.02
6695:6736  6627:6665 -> 1.01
